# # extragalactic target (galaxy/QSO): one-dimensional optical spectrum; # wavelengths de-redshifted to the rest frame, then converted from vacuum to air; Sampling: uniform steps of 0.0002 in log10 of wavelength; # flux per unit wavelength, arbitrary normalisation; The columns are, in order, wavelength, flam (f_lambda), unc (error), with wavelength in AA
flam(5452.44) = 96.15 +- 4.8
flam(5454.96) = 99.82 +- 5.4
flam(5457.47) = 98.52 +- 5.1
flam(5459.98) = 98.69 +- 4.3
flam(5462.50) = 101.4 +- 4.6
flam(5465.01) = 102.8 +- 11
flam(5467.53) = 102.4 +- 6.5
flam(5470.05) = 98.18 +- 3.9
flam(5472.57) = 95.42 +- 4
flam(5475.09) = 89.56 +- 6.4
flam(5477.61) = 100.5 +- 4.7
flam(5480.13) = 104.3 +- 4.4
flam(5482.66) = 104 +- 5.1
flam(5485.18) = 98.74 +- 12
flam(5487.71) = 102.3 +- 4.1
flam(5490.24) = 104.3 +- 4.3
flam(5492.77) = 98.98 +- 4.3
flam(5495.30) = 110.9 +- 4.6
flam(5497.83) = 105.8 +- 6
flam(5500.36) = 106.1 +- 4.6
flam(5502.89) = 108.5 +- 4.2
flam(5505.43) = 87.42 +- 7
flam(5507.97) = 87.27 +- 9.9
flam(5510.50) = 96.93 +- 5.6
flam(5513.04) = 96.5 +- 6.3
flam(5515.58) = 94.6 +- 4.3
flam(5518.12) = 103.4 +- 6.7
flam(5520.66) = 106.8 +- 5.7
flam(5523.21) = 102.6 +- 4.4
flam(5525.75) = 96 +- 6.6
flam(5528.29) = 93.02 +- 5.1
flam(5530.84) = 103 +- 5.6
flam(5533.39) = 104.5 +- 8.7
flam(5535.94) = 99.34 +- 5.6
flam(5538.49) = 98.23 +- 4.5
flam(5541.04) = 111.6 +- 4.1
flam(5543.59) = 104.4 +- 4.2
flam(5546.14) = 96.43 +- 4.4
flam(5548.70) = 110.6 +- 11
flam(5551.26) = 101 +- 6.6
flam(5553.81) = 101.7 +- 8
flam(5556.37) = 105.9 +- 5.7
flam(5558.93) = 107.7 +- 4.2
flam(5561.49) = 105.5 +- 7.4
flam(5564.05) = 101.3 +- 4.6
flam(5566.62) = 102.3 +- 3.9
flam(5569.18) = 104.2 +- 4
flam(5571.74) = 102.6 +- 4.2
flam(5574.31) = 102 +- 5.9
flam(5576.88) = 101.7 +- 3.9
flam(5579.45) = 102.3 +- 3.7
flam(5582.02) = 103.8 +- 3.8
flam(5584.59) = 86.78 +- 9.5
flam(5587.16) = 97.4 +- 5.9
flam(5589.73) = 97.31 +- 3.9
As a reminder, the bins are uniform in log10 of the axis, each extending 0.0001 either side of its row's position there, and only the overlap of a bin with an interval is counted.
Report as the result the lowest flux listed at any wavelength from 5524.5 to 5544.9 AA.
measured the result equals 93.02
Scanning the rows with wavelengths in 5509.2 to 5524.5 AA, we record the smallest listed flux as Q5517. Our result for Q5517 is 94.6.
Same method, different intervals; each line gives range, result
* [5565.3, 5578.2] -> 101.7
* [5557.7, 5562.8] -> 105.5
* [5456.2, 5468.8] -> 98.52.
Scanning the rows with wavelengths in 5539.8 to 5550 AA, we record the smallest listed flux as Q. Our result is 96.43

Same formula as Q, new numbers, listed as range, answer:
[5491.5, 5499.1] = 98.98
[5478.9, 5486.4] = 98.74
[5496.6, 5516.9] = 87.27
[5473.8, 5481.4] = 89.56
